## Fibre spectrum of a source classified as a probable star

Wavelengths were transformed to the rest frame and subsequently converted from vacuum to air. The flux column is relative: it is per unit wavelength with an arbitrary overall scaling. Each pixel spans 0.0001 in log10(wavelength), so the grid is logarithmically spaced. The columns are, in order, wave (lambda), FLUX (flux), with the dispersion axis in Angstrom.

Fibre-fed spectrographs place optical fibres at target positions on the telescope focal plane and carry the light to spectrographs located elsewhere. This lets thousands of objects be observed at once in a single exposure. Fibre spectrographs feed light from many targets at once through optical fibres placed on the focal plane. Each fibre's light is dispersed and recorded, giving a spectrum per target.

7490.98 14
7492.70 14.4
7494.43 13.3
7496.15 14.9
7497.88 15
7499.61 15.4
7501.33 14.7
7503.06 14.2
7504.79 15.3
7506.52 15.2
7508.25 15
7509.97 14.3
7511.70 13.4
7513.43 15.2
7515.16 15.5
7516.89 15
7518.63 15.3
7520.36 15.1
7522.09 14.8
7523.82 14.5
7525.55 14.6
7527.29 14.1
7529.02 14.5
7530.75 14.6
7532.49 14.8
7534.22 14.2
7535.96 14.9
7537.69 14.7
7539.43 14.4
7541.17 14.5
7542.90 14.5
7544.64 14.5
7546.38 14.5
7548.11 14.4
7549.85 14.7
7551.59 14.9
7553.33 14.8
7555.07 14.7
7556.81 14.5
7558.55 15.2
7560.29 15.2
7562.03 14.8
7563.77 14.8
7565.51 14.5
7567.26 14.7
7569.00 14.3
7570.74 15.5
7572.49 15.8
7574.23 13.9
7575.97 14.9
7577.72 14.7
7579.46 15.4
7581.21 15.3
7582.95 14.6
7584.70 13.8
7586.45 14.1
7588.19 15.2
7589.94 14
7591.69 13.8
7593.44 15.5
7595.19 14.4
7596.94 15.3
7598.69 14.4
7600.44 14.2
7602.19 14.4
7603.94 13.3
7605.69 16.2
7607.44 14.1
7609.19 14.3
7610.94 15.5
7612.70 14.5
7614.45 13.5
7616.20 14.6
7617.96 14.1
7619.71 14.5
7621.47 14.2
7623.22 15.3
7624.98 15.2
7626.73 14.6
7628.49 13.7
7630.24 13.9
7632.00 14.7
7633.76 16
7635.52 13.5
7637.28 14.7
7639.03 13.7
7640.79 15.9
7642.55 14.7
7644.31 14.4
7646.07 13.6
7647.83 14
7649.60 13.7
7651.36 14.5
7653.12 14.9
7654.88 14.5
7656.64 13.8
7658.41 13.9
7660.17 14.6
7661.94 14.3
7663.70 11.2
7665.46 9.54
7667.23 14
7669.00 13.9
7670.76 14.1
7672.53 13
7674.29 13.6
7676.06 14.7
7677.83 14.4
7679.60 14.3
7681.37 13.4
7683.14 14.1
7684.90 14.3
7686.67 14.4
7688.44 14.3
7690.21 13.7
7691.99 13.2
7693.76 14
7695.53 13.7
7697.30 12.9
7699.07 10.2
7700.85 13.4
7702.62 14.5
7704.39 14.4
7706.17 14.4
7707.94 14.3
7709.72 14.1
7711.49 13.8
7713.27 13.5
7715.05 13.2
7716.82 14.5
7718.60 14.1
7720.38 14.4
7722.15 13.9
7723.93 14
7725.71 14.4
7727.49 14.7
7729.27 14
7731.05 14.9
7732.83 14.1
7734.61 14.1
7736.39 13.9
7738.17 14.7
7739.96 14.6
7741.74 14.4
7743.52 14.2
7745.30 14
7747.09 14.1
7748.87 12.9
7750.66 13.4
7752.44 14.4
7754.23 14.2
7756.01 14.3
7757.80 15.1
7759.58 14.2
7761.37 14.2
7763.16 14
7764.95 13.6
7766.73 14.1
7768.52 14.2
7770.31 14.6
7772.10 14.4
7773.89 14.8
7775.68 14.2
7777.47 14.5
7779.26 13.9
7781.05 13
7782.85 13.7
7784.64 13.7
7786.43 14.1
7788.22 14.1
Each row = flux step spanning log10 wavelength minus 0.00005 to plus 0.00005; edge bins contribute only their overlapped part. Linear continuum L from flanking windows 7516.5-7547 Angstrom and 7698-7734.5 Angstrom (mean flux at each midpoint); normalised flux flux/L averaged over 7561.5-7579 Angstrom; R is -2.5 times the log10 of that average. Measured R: -0.024 mag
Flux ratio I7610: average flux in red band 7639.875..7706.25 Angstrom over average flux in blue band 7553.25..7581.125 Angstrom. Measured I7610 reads 0.93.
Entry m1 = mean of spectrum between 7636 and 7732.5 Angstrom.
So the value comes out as 13.9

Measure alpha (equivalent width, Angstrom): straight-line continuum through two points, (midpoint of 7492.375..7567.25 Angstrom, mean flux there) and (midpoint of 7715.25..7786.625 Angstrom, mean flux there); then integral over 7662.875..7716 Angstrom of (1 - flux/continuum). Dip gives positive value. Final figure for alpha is 2.78 Angstrom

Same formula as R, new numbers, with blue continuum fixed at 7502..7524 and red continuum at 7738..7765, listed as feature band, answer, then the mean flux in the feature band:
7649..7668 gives 0.07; 13.5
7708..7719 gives 0.03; 13.9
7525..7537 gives 0.02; 14.5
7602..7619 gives 0.01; 14.5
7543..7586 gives 0.00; 14.8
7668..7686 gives 0.03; 14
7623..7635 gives -0.01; 14.7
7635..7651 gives 0.01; 14.3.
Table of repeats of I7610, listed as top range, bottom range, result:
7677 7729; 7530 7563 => 0.95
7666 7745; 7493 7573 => 0.95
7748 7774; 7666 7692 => 1.02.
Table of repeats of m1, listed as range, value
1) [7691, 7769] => 14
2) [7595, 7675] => 14.2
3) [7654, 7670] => 13.3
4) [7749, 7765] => 14.1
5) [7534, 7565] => 14.7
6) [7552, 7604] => 14.7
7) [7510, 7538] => 14.7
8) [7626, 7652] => 14.4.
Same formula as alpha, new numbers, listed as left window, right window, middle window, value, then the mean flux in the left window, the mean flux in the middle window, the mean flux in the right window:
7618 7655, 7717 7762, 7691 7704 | 1.03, 14.5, 13.2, 14.2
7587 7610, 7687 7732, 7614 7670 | 0.64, 14.5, 14.1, 13.9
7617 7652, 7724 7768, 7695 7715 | 1.03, 14.4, 13.5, 14.2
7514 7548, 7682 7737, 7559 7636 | -1.23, 14.7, 14.6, 13.9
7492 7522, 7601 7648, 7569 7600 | -0.28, 14.8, 14.7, 14.5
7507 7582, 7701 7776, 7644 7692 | 1.94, 14.7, 13.8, 14.2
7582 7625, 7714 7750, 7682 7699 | 0.72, 14.5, 13.7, 14.1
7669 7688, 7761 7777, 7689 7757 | 0.96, 14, 13.9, 14.2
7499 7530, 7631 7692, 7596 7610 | -0.21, 14.8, 14.5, 14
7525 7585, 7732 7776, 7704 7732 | 0.24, 14.7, 14.2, 14.2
